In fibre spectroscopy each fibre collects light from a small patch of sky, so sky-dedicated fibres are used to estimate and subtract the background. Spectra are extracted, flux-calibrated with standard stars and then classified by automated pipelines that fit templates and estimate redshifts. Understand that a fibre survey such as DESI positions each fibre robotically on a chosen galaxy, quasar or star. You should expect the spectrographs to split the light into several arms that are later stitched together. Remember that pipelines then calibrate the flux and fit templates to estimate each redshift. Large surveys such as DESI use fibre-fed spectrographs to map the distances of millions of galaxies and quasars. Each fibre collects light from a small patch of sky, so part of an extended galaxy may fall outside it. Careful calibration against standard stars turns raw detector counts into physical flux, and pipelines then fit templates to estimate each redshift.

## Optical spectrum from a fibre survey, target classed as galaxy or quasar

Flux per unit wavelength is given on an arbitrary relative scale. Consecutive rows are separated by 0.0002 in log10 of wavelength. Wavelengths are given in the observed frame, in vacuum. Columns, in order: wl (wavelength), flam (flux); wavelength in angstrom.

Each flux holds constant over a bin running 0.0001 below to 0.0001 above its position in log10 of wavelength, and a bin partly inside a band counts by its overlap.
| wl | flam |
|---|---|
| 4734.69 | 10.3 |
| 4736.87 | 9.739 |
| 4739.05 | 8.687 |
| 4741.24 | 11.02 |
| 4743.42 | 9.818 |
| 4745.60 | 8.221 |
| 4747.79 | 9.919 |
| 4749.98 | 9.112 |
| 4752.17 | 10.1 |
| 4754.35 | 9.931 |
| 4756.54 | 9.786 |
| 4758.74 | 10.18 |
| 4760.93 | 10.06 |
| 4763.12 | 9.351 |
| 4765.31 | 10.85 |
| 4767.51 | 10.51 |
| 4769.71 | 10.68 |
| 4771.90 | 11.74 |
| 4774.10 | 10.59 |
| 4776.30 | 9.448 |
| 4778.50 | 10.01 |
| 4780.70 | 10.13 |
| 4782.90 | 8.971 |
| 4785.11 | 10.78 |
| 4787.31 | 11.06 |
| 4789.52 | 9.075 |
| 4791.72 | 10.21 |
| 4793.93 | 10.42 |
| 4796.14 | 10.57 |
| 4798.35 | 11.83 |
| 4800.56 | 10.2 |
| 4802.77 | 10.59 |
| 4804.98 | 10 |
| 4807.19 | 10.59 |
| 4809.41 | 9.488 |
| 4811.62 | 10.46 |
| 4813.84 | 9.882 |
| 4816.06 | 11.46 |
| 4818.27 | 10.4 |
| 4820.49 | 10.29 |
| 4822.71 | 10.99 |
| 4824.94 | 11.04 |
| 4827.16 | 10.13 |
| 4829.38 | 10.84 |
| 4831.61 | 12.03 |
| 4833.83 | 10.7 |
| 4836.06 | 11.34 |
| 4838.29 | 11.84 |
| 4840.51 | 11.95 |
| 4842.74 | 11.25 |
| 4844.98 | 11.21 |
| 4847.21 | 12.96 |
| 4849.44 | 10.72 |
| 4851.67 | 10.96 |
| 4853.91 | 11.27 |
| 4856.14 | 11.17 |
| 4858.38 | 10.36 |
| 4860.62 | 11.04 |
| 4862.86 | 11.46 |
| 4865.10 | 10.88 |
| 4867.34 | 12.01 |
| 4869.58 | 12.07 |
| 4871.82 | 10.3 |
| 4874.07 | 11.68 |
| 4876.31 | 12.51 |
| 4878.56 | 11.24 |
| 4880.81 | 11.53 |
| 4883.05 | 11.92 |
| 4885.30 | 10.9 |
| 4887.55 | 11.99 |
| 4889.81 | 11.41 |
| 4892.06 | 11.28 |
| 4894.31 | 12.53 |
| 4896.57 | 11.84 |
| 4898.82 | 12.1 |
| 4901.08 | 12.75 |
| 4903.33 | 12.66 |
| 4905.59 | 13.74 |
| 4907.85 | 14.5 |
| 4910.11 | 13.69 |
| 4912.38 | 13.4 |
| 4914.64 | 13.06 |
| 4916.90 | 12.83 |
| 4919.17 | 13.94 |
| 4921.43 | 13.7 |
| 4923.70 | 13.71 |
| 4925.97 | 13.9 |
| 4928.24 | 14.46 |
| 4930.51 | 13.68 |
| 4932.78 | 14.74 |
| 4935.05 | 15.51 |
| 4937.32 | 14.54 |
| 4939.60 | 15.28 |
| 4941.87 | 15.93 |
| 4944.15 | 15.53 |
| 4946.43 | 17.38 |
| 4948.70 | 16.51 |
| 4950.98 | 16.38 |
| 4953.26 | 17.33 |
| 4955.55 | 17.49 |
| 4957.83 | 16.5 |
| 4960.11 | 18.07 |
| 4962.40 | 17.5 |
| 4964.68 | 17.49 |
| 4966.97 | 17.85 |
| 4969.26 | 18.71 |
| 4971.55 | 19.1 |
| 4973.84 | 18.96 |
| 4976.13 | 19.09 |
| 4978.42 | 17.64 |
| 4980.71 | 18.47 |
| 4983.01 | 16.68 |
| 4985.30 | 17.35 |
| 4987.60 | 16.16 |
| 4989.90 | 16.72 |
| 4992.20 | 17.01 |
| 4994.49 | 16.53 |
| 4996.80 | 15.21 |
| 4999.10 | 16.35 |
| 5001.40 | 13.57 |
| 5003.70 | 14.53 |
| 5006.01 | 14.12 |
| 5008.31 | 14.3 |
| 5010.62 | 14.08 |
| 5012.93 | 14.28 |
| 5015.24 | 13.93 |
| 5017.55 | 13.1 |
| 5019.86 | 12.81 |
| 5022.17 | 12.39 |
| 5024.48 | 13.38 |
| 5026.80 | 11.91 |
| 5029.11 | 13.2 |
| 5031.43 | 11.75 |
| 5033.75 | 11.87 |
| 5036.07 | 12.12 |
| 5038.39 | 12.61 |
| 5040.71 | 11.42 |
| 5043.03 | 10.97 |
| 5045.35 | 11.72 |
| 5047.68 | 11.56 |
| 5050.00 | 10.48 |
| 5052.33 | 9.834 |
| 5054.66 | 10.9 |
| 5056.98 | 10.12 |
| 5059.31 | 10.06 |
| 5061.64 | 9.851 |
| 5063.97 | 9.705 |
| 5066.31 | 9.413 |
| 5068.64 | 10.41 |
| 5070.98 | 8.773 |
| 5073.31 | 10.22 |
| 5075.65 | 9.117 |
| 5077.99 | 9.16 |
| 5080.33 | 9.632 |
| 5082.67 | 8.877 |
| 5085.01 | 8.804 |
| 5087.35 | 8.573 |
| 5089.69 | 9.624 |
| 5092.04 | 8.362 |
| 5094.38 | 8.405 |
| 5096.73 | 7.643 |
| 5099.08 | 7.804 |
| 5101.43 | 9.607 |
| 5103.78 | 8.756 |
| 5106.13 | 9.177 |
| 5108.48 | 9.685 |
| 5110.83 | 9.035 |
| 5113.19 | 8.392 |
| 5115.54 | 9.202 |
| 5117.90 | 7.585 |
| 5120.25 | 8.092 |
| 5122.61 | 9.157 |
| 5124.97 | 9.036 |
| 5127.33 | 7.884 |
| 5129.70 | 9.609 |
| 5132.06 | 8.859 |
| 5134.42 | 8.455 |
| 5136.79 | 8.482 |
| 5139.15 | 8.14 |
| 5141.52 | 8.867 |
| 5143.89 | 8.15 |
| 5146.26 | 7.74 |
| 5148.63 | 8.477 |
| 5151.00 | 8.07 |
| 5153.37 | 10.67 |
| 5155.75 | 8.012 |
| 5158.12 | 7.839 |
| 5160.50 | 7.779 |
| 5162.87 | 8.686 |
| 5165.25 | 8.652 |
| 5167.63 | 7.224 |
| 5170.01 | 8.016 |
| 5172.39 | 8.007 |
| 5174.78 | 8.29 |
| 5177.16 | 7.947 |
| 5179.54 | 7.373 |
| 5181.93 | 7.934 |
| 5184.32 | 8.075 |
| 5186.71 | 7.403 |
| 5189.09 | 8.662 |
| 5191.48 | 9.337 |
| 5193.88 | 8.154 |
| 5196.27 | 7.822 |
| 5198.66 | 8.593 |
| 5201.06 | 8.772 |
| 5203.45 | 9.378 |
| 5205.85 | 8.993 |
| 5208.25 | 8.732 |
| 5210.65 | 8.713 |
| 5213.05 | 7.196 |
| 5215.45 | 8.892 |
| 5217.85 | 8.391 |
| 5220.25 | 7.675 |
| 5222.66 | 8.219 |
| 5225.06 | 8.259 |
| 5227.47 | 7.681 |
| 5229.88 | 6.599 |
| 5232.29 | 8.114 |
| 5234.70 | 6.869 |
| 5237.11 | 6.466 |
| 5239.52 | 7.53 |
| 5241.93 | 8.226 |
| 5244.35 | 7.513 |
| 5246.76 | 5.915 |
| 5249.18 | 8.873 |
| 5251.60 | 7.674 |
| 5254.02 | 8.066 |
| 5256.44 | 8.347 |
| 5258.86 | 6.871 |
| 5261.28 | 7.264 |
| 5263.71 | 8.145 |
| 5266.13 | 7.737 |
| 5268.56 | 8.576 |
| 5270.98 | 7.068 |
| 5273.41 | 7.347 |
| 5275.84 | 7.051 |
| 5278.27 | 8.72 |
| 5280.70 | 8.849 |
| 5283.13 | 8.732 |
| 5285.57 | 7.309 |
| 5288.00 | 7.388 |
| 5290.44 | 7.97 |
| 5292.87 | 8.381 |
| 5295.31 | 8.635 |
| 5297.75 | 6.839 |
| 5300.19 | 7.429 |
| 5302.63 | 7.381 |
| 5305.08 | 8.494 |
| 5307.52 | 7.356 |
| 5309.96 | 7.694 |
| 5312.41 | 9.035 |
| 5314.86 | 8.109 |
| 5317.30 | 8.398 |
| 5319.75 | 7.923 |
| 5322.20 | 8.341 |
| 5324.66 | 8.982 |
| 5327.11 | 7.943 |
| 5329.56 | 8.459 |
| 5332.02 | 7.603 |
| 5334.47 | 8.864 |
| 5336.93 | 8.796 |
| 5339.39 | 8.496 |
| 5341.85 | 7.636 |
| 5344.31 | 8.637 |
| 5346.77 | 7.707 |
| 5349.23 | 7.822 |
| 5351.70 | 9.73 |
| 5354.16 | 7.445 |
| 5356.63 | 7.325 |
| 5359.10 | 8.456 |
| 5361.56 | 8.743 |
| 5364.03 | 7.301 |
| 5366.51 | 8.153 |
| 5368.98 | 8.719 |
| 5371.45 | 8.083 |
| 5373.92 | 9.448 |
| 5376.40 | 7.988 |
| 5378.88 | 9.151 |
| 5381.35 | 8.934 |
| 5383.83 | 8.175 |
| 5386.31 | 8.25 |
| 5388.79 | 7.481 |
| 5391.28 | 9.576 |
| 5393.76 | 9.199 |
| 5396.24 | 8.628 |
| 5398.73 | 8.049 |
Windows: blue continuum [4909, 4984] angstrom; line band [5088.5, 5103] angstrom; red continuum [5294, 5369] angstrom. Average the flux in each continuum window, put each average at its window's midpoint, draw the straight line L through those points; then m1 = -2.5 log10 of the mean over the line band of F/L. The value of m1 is 0.45 mag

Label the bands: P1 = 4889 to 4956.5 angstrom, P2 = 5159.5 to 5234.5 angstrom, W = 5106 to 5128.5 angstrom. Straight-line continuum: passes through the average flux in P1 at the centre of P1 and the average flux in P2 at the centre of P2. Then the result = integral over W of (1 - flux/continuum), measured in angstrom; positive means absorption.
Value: 2.77 angstrom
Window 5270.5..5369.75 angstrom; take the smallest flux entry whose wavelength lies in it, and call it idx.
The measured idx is 6.839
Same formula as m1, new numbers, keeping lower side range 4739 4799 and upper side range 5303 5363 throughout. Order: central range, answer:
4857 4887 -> -0.17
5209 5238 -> 0.11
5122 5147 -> 0.04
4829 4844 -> -0.16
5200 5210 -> -0.04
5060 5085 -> -0.04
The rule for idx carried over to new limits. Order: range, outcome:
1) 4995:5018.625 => 13.1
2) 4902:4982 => 12.66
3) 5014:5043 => 11.42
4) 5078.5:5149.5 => 7.585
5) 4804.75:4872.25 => 9.488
